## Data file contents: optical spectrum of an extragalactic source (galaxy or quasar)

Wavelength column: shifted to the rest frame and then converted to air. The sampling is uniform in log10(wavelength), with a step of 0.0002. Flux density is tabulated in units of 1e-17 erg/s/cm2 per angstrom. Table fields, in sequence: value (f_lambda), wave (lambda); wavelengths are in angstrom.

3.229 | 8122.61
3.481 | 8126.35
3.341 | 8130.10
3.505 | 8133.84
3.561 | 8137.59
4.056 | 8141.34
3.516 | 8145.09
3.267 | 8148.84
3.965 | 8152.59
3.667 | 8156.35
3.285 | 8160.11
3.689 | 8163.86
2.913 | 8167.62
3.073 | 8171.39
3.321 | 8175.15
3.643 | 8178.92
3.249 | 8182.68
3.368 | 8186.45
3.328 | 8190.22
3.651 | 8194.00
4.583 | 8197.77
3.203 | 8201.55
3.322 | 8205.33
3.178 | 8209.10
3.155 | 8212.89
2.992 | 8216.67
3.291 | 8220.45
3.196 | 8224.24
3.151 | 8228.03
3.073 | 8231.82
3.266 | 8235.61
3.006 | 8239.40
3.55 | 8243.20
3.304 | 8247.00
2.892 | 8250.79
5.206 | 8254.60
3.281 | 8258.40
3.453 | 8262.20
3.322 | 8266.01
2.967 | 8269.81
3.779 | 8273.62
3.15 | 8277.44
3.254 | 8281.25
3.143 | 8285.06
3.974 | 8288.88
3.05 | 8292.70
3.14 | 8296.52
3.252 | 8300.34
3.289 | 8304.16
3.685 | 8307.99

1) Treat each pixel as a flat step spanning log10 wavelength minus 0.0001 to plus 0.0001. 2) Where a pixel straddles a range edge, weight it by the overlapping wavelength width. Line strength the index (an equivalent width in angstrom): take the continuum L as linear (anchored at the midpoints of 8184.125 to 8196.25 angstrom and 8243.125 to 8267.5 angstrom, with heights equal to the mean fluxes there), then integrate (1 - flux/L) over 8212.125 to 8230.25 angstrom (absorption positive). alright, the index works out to 1.9 angstrom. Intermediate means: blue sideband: 3.48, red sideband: 3.58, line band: 3.16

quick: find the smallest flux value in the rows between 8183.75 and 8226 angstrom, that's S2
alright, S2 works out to 2.992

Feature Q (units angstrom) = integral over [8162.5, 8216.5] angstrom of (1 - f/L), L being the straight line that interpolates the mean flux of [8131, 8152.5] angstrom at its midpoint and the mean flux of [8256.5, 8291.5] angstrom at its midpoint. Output 1.94 angstrom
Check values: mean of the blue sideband 3.6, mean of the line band 3.39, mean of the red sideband 3.36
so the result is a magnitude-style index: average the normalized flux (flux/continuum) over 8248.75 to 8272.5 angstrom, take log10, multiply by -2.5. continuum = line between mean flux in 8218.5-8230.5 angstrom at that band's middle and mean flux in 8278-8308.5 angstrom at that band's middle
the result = -0.084 mag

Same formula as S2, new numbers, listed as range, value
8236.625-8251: 2.892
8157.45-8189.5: 2.913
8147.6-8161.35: 3.267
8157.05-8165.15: 3.285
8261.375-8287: 2.967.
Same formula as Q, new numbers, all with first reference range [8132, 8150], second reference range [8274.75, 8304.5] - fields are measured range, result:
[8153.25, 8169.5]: 0.6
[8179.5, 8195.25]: 0.4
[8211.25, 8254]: 2.2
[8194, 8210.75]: -0.6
